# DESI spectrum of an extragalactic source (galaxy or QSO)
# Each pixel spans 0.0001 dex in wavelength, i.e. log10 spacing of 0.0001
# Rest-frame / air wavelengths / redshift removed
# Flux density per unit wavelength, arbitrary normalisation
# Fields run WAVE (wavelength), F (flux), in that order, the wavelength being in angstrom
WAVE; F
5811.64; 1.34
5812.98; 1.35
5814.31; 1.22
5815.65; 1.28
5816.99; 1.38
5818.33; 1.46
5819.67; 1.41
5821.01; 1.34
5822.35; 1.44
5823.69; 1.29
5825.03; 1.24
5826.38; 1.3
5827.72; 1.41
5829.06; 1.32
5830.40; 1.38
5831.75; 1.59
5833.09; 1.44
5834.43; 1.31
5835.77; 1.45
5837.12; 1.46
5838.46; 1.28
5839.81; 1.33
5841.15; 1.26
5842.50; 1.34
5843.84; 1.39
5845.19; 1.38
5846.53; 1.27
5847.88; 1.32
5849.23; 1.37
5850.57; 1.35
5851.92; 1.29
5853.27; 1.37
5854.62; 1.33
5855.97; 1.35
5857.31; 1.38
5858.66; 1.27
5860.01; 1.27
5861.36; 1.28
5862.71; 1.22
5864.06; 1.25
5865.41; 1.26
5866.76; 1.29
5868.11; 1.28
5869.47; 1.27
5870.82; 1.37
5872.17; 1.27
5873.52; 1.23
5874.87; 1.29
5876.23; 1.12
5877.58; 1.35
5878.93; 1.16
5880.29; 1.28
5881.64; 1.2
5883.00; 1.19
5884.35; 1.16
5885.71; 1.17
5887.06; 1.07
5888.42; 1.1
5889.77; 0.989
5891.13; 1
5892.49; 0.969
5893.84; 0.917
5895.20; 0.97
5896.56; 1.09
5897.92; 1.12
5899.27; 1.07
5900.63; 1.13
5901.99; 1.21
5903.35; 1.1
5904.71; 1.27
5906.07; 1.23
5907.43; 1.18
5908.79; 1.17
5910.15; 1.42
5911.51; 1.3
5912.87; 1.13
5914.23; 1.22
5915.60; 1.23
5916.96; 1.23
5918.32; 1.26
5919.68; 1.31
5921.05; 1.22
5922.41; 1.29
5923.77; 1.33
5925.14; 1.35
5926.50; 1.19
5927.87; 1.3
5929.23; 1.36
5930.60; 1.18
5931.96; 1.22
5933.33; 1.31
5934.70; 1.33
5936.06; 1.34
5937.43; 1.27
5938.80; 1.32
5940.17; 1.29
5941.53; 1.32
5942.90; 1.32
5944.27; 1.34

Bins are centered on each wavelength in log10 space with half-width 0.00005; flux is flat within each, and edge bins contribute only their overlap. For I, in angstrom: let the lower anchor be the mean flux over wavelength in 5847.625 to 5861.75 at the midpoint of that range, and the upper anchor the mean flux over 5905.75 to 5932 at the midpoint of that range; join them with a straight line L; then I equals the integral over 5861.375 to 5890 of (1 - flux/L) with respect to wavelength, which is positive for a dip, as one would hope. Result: 1.8 angstrom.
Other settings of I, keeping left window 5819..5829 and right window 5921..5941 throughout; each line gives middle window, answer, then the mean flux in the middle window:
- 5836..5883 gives 1.03 angstrom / 1.3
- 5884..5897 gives 2.69 angstrom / 1.04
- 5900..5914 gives 0.94 angstrom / 1.21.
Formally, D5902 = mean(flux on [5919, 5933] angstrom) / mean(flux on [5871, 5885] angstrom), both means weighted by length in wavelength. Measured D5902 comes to 1.0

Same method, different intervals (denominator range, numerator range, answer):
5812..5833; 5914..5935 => 0.93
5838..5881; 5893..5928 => 0.93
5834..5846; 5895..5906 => 0.84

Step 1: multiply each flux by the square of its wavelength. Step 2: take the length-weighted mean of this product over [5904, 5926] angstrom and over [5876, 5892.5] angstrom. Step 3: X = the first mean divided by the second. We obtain 1.1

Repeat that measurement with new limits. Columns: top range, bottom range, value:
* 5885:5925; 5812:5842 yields 0.88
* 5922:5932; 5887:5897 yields 1.29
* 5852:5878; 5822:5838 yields 0.94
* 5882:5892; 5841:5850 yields 0.83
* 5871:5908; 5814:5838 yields 0.85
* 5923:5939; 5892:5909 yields 1.17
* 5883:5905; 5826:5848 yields 0.81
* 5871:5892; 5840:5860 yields 0.89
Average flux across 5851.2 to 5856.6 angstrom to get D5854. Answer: 1.33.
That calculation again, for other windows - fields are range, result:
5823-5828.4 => 1.31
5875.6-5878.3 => 1.24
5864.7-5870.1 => 1.27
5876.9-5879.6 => 1.26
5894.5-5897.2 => 1.03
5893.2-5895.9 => 0.943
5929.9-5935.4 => 1.26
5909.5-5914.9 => 1.27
